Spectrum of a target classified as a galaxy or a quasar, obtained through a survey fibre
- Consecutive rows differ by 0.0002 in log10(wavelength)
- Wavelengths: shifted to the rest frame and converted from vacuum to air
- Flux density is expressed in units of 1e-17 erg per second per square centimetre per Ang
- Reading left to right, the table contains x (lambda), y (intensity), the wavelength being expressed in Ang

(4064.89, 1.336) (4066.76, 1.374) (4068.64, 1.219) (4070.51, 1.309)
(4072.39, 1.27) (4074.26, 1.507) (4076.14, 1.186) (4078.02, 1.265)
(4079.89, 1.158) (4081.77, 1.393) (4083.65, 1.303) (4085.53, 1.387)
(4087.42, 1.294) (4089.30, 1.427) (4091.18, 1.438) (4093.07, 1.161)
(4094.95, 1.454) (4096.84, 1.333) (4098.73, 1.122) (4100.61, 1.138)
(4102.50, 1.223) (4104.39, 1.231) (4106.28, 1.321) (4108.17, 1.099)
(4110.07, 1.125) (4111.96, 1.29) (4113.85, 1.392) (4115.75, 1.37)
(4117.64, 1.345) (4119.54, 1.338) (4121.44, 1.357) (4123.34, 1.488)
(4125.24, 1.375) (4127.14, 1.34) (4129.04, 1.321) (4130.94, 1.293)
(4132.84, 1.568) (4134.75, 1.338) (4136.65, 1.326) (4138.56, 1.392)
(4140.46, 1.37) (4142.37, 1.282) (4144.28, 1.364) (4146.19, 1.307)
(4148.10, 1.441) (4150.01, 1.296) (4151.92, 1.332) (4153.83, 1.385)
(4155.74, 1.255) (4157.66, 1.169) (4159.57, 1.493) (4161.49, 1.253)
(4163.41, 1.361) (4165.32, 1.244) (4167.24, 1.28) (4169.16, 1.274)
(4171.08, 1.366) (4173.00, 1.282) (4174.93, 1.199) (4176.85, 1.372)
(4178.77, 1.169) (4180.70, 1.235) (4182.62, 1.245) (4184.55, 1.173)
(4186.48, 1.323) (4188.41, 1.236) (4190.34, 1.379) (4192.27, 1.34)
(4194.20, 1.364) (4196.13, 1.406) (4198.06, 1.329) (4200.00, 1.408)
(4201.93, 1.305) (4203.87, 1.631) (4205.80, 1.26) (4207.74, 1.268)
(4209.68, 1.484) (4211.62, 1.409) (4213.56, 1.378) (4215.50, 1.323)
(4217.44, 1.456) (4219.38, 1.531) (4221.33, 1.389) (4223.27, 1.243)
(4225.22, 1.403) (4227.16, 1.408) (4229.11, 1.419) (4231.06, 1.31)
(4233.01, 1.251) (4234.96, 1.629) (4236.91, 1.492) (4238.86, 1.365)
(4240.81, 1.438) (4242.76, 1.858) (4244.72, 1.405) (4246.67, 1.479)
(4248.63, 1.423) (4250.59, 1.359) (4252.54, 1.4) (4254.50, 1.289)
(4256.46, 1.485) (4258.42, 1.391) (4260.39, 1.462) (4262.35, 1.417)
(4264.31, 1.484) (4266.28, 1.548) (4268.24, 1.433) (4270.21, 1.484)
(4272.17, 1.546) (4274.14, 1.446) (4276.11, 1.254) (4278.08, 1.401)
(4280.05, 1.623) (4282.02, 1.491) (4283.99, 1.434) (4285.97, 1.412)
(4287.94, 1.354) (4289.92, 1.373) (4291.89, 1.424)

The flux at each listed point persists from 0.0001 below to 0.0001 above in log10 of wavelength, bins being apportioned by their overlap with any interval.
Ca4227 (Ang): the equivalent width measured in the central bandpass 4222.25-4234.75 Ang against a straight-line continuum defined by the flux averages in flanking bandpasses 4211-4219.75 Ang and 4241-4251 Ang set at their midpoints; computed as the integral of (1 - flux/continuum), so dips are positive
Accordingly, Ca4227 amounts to 0.8 Ang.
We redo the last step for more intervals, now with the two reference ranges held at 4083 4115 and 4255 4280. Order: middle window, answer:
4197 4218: 0.1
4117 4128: -0.6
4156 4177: 0.8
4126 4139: -0.5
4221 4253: -0.2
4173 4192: 1.4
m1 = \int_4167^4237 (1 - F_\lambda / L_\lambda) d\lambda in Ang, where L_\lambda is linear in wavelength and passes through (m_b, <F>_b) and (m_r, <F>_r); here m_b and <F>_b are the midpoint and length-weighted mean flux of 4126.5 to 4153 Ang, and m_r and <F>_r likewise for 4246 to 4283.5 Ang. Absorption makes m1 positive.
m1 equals 2.48 Ang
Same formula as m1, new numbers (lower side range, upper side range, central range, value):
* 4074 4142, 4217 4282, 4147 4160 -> 0.2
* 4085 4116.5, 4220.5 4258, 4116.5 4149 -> -1.3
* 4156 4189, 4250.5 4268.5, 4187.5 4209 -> -0.6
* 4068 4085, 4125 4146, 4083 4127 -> 0.7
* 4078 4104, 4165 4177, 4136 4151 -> -0.7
